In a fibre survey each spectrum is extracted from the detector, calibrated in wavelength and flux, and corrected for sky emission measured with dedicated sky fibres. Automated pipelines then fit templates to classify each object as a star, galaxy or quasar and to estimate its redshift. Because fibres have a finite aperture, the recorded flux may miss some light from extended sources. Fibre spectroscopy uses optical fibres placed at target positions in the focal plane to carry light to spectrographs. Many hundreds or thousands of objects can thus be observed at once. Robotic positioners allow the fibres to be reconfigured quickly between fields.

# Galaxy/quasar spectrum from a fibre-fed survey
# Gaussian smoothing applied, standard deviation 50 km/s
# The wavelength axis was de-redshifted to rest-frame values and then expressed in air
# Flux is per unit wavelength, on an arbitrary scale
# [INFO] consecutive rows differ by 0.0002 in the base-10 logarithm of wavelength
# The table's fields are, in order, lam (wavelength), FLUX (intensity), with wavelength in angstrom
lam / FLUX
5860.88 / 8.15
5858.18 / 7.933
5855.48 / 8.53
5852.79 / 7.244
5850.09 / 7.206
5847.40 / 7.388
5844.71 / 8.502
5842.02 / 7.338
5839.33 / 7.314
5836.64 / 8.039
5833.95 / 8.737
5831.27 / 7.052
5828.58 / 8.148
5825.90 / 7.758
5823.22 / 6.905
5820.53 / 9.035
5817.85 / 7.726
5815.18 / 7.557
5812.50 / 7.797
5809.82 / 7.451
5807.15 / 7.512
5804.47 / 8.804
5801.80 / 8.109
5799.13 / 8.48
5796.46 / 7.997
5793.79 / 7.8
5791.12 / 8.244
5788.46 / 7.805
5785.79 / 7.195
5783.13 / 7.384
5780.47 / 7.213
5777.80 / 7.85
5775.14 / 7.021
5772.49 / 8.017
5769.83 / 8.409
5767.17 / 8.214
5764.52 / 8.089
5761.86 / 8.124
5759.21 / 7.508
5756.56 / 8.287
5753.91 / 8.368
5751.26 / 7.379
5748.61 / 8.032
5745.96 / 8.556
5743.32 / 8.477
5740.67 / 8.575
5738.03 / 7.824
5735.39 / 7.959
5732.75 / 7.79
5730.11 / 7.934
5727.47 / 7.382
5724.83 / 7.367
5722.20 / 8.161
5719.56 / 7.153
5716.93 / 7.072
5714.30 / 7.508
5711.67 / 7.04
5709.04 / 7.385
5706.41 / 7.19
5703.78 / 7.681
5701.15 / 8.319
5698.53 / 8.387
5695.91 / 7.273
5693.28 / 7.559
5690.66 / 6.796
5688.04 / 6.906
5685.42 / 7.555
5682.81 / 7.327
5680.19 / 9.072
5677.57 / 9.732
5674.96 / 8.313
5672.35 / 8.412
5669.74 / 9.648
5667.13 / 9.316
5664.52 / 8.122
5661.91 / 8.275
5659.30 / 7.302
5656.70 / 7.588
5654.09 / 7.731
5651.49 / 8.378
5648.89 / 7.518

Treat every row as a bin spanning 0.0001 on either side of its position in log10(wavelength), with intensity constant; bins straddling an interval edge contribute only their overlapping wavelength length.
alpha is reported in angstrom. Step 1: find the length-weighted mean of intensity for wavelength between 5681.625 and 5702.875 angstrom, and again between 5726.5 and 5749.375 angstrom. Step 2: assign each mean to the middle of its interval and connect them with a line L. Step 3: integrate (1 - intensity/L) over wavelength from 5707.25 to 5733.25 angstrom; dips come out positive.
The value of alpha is 1.3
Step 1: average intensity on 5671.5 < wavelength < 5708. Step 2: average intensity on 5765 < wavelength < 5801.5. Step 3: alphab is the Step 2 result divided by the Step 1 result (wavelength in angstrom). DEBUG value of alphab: 1.0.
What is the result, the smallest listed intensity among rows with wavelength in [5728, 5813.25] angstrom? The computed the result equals 7.021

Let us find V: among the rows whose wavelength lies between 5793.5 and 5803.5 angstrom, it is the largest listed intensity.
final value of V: 8.48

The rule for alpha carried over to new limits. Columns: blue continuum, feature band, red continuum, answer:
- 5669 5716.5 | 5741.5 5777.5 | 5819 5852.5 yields -1.0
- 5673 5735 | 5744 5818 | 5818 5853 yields -1.6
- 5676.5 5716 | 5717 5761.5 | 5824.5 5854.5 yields -1.2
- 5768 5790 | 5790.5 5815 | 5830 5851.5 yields -1.1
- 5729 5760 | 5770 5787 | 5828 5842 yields 1.0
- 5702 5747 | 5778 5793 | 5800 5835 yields 0.4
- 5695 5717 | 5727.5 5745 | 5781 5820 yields -0.9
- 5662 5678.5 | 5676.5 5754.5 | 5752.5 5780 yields 6.0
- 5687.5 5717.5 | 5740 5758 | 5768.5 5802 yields -1.4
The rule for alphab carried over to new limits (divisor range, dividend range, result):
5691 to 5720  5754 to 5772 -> 1.08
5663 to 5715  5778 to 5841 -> 0.98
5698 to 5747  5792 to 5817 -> 1.02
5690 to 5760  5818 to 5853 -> 1.00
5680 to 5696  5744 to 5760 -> 1.09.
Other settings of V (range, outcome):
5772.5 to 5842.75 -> 9.035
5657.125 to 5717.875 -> 9.732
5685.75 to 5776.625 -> 8.575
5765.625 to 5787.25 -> 8.409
